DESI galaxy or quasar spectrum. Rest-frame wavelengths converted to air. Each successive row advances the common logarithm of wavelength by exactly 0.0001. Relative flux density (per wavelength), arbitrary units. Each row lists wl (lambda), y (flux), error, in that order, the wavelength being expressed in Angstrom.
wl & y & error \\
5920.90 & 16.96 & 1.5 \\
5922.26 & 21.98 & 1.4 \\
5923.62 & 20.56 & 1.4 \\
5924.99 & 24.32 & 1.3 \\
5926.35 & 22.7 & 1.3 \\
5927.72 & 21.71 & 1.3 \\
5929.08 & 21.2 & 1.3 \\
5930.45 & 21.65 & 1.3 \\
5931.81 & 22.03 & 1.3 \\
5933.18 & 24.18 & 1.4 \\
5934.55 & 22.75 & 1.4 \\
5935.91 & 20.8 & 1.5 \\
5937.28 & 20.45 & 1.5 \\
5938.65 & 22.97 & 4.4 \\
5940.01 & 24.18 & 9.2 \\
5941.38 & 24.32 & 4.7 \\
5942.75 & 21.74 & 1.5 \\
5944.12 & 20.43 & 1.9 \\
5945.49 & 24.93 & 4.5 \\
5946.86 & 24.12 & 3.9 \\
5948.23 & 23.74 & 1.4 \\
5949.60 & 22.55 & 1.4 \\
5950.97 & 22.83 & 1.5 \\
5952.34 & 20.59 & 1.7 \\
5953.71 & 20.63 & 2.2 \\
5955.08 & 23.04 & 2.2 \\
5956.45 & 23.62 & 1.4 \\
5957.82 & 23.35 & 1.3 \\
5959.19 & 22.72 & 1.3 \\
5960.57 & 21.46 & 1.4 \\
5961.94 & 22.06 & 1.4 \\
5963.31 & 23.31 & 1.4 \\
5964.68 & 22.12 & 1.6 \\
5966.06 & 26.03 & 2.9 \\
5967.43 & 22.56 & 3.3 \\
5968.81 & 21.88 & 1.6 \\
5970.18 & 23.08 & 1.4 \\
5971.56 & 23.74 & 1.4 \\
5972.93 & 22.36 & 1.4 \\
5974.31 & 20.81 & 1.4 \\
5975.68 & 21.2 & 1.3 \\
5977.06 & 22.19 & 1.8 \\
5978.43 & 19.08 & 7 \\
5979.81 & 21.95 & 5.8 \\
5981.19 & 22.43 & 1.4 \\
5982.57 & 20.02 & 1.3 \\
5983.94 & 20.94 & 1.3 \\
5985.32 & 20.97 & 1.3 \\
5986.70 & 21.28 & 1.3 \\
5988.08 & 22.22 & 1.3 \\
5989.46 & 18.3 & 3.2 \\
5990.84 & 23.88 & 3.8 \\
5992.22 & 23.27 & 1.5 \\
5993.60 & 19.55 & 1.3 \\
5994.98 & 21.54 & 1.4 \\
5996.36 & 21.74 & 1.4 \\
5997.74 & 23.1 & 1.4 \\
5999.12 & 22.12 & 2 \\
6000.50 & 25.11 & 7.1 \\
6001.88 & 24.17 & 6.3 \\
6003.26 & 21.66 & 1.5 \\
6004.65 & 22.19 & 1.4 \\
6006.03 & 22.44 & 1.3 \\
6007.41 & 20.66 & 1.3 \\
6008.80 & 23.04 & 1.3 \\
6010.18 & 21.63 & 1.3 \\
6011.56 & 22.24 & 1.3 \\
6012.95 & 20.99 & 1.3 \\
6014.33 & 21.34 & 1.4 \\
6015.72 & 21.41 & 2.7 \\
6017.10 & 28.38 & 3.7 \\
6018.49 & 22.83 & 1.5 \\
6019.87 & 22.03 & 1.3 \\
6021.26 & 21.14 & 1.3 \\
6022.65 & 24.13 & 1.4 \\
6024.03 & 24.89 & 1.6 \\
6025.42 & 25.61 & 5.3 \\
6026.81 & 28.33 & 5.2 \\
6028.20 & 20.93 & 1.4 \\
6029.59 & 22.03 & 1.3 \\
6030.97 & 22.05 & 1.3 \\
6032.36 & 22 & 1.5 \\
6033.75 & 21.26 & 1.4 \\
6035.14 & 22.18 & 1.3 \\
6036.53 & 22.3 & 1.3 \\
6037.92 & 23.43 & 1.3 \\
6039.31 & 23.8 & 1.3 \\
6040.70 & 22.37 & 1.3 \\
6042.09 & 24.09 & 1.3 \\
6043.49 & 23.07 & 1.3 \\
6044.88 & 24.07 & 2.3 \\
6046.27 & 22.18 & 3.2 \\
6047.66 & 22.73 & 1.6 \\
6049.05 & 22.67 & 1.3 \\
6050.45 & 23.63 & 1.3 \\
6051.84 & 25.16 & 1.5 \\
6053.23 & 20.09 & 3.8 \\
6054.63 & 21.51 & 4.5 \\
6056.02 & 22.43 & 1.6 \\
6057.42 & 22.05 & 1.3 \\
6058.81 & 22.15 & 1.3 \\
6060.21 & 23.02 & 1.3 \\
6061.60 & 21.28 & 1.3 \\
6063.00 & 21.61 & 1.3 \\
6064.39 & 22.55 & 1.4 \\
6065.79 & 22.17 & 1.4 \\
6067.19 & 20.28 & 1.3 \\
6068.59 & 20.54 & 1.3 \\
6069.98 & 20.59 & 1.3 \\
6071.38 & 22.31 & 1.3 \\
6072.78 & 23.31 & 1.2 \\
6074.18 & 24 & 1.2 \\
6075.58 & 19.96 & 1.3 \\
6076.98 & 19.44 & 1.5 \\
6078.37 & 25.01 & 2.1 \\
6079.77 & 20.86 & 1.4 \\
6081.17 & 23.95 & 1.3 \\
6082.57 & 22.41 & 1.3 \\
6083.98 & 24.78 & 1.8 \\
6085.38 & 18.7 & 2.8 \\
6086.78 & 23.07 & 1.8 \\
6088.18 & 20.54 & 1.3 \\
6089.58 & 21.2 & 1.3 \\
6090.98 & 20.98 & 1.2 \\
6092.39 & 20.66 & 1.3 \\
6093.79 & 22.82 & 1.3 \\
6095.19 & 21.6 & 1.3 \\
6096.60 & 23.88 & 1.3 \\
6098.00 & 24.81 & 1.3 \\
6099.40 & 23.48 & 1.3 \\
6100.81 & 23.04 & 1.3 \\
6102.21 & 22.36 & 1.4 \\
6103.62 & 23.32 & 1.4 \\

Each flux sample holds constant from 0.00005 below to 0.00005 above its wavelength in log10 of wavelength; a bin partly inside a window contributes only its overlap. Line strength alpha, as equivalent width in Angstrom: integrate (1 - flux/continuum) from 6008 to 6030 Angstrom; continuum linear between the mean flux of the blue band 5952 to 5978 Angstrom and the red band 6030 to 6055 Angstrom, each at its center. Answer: -0.5 Angstrom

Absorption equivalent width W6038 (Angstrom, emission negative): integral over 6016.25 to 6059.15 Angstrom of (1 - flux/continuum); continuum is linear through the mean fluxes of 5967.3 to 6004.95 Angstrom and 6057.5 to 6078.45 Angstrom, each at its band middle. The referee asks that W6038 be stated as -2.4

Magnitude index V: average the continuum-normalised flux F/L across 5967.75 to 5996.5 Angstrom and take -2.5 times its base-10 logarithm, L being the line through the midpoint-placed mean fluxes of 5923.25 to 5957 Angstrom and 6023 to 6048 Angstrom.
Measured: 0.06 mag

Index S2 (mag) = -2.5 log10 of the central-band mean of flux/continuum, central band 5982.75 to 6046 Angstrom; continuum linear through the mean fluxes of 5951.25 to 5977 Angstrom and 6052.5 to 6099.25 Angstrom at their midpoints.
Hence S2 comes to -0.02 mag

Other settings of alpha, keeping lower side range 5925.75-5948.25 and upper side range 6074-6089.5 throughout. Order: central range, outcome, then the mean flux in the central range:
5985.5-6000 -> 0.4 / 21.7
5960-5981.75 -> 0.1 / 22.3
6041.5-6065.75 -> -0.6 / 22.6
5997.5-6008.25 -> -0.2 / 22.7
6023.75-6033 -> -0.6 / 23.6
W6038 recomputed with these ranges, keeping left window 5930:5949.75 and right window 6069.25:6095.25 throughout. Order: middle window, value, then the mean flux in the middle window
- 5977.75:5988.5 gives 0.67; 21.1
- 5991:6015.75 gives 0.21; 22.2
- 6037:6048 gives -0.53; 23.2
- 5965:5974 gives -0.22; 23.1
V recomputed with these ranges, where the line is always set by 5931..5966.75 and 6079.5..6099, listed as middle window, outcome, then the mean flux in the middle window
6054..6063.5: 0.01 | 22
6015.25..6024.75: -0.05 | 23.6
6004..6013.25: 0.03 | 21.9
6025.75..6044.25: -0.03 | 23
